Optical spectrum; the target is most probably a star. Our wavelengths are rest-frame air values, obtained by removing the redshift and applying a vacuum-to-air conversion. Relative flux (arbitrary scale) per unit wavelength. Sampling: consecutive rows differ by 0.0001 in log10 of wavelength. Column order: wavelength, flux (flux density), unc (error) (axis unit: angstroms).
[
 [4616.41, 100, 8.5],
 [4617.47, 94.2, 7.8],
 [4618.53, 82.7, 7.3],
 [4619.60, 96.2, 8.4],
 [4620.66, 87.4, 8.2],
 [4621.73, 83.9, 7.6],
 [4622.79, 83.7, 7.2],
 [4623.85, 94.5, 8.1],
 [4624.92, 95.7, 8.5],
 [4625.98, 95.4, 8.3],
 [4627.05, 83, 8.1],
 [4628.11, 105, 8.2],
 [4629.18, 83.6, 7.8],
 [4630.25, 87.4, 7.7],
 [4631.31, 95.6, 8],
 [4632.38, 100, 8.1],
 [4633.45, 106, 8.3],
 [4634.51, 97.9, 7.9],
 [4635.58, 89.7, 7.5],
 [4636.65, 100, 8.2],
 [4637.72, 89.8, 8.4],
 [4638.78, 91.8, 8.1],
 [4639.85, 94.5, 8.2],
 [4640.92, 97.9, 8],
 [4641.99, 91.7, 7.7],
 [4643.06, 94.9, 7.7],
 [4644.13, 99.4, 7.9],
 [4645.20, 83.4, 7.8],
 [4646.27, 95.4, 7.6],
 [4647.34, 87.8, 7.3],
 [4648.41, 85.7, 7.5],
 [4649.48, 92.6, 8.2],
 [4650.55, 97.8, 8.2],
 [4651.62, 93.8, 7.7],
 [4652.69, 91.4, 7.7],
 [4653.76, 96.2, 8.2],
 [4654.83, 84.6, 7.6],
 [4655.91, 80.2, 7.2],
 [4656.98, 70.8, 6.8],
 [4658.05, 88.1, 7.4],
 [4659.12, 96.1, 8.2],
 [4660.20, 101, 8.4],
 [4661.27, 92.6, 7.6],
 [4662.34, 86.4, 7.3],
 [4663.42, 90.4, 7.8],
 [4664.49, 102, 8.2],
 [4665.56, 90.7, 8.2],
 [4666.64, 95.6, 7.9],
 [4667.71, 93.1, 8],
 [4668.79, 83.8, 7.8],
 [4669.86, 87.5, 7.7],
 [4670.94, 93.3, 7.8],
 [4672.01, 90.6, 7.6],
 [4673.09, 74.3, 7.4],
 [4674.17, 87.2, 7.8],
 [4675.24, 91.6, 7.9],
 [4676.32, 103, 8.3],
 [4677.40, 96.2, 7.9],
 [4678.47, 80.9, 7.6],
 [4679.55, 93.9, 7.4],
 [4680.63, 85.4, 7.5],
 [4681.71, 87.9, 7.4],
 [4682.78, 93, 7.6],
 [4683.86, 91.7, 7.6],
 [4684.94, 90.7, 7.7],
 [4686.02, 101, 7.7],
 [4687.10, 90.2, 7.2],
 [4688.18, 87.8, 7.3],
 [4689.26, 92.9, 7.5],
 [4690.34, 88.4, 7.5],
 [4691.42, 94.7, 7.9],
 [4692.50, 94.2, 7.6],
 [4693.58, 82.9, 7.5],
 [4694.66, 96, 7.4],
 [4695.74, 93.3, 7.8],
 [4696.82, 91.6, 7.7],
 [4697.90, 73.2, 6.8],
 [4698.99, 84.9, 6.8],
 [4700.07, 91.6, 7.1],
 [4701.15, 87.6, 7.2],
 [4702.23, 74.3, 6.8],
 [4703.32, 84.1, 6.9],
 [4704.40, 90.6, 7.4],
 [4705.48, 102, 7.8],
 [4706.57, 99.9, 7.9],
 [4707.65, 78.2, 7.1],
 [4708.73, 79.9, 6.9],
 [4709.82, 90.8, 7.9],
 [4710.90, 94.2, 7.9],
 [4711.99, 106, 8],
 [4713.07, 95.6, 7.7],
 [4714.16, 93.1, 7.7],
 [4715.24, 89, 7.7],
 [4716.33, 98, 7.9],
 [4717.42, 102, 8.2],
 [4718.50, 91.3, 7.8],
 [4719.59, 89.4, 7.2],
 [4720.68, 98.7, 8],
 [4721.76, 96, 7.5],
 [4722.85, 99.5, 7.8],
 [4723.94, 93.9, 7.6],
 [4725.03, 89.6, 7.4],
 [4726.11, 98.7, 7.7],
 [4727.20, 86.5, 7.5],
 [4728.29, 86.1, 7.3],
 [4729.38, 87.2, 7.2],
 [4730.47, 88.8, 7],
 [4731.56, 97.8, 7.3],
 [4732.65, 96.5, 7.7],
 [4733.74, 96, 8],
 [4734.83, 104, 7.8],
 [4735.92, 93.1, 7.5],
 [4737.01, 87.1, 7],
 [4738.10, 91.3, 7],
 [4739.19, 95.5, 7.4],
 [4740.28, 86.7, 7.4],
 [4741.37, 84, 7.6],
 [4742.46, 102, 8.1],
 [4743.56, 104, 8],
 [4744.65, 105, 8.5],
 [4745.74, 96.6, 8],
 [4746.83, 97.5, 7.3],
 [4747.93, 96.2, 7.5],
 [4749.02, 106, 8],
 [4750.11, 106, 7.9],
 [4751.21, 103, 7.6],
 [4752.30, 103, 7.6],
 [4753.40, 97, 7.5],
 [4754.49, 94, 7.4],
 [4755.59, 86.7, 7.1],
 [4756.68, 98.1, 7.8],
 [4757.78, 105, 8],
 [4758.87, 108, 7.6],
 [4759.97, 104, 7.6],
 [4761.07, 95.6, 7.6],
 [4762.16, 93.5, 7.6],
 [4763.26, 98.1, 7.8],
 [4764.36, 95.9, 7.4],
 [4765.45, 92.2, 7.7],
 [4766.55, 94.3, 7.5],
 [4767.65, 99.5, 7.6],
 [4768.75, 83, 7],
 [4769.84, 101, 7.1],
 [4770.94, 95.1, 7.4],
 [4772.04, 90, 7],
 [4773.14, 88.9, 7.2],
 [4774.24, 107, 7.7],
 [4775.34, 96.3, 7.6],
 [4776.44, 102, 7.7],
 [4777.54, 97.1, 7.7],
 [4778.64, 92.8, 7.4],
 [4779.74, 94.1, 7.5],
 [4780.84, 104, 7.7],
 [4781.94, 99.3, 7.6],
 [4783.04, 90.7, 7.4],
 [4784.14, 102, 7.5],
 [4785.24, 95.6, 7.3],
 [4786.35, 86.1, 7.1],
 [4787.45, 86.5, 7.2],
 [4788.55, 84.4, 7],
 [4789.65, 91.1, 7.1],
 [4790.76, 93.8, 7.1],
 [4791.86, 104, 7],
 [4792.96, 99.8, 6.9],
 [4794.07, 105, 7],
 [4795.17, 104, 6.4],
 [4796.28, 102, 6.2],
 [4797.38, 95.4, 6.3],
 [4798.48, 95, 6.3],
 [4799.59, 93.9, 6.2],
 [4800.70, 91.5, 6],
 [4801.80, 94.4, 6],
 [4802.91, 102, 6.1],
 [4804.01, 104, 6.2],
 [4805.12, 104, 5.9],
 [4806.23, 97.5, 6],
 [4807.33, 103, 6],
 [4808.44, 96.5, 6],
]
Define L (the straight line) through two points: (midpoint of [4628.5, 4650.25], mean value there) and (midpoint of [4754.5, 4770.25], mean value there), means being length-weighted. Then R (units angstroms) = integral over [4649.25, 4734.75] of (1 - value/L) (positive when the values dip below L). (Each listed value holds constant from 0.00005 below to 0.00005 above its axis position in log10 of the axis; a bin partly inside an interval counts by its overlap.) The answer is 3.2 angstroms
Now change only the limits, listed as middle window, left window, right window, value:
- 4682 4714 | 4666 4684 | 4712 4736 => 0.6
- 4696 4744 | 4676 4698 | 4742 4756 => 1.9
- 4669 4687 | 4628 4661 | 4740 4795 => 0.6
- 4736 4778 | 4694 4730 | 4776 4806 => -1.1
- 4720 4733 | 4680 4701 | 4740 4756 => 0.3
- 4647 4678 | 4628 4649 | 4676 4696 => 0.7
